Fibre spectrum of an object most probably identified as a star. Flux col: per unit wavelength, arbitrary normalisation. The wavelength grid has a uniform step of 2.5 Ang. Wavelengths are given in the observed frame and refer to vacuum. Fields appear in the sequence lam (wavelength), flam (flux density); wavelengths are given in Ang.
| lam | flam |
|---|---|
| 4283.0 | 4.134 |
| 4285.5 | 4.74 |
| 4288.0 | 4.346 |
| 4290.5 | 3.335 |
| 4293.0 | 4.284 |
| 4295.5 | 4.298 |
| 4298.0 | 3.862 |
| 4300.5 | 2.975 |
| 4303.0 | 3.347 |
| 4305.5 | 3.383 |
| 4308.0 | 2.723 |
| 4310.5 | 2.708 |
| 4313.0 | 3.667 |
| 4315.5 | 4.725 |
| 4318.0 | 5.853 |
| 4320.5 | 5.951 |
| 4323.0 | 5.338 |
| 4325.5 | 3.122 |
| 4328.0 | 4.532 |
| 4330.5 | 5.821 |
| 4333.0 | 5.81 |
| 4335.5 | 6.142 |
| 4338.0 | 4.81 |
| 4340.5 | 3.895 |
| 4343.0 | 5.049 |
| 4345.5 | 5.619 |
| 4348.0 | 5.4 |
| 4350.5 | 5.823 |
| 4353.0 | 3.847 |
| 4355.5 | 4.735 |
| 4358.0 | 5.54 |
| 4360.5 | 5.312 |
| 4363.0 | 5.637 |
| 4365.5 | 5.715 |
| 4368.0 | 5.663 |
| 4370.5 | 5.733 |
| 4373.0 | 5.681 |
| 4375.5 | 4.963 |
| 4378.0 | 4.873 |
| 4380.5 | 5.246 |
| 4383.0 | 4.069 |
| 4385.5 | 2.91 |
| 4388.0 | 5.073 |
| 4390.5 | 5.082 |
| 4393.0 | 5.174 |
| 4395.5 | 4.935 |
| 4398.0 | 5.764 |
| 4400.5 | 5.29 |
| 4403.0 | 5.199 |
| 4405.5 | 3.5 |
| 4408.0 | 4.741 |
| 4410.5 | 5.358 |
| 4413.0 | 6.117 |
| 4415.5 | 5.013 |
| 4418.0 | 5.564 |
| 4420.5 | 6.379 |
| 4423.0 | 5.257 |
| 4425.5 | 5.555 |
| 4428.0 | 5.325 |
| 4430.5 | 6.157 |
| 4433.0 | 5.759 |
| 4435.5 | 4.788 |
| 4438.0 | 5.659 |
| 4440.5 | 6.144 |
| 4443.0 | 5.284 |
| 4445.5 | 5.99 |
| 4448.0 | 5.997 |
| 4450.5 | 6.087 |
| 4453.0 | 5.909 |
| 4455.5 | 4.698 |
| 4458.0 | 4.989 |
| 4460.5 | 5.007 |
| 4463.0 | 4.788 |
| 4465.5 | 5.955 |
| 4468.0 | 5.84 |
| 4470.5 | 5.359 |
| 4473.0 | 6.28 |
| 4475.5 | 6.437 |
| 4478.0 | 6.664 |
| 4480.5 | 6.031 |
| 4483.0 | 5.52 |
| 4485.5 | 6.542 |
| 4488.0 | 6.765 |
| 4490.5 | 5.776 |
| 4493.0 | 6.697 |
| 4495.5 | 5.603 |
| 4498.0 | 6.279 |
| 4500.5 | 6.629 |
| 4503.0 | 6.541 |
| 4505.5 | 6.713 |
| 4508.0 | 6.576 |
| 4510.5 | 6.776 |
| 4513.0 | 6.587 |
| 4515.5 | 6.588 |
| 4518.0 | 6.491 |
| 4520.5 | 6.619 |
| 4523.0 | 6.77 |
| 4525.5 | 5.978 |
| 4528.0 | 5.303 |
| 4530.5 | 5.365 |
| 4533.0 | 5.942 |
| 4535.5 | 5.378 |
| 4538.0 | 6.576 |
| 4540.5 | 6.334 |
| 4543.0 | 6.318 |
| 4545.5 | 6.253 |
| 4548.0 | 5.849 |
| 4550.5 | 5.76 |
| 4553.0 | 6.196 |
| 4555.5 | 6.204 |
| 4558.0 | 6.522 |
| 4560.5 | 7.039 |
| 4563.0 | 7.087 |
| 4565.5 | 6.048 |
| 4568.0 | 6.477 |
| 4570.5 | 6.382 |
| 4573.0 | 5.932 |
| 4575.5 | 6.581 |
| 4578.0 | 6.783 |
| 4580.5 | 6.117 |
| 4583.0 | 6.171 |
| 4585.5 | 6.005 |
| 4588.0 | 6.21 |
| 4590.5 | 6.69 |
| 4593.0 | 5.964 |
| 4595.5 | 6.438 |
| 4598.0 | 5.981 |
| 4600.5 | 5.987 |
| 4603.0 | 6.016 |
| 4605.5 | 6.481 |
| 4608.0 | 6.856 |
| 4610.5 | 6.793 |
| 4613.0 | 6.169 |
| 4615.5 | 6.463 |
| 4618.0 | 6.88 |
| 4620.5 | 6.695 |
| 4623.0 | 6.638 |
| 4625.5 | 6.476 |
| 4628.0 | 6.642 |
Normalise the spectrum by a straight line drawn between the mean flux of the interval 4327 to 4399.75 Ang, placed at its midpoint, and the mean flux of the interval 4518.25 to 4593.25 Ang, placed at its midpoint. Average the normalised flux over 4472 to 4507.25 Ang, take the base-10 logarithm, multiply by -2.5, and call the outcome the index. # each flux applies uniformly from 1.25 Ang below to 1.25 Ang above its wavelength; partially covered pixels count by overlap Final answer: -0.08 mag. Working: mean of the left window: 5.14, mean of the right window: 6.24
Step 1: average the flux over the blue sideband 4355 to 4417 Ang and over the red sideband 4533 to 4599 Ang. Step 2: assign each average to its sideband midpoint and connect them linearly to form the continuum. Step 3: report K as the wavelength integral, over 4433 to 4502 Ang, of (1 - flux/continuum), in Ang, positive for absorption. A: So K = -2.5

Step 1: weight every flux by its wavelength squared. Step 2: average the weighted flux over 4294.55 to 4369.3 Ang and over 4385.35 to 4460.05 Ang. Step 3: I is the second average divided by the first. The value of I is 1.18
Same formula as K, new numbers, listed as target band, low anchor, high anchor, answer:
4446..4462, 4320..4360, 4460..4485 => 0.7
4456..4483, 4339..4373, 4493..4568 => 1.1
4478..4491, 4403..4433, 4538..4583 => -0.8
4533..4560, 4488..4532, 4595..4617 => 0.8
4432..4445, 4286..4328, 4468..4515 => 0.2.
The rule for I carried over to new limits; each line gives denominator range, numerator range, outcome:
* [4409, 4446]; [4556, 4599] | 1.21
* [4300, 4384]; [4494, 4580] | 1.42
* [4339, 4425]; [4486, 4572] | 1.31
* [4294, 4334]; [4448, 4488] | 1.46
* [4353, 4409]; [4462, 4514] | 1.30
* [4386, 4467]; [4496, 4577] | 1.23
